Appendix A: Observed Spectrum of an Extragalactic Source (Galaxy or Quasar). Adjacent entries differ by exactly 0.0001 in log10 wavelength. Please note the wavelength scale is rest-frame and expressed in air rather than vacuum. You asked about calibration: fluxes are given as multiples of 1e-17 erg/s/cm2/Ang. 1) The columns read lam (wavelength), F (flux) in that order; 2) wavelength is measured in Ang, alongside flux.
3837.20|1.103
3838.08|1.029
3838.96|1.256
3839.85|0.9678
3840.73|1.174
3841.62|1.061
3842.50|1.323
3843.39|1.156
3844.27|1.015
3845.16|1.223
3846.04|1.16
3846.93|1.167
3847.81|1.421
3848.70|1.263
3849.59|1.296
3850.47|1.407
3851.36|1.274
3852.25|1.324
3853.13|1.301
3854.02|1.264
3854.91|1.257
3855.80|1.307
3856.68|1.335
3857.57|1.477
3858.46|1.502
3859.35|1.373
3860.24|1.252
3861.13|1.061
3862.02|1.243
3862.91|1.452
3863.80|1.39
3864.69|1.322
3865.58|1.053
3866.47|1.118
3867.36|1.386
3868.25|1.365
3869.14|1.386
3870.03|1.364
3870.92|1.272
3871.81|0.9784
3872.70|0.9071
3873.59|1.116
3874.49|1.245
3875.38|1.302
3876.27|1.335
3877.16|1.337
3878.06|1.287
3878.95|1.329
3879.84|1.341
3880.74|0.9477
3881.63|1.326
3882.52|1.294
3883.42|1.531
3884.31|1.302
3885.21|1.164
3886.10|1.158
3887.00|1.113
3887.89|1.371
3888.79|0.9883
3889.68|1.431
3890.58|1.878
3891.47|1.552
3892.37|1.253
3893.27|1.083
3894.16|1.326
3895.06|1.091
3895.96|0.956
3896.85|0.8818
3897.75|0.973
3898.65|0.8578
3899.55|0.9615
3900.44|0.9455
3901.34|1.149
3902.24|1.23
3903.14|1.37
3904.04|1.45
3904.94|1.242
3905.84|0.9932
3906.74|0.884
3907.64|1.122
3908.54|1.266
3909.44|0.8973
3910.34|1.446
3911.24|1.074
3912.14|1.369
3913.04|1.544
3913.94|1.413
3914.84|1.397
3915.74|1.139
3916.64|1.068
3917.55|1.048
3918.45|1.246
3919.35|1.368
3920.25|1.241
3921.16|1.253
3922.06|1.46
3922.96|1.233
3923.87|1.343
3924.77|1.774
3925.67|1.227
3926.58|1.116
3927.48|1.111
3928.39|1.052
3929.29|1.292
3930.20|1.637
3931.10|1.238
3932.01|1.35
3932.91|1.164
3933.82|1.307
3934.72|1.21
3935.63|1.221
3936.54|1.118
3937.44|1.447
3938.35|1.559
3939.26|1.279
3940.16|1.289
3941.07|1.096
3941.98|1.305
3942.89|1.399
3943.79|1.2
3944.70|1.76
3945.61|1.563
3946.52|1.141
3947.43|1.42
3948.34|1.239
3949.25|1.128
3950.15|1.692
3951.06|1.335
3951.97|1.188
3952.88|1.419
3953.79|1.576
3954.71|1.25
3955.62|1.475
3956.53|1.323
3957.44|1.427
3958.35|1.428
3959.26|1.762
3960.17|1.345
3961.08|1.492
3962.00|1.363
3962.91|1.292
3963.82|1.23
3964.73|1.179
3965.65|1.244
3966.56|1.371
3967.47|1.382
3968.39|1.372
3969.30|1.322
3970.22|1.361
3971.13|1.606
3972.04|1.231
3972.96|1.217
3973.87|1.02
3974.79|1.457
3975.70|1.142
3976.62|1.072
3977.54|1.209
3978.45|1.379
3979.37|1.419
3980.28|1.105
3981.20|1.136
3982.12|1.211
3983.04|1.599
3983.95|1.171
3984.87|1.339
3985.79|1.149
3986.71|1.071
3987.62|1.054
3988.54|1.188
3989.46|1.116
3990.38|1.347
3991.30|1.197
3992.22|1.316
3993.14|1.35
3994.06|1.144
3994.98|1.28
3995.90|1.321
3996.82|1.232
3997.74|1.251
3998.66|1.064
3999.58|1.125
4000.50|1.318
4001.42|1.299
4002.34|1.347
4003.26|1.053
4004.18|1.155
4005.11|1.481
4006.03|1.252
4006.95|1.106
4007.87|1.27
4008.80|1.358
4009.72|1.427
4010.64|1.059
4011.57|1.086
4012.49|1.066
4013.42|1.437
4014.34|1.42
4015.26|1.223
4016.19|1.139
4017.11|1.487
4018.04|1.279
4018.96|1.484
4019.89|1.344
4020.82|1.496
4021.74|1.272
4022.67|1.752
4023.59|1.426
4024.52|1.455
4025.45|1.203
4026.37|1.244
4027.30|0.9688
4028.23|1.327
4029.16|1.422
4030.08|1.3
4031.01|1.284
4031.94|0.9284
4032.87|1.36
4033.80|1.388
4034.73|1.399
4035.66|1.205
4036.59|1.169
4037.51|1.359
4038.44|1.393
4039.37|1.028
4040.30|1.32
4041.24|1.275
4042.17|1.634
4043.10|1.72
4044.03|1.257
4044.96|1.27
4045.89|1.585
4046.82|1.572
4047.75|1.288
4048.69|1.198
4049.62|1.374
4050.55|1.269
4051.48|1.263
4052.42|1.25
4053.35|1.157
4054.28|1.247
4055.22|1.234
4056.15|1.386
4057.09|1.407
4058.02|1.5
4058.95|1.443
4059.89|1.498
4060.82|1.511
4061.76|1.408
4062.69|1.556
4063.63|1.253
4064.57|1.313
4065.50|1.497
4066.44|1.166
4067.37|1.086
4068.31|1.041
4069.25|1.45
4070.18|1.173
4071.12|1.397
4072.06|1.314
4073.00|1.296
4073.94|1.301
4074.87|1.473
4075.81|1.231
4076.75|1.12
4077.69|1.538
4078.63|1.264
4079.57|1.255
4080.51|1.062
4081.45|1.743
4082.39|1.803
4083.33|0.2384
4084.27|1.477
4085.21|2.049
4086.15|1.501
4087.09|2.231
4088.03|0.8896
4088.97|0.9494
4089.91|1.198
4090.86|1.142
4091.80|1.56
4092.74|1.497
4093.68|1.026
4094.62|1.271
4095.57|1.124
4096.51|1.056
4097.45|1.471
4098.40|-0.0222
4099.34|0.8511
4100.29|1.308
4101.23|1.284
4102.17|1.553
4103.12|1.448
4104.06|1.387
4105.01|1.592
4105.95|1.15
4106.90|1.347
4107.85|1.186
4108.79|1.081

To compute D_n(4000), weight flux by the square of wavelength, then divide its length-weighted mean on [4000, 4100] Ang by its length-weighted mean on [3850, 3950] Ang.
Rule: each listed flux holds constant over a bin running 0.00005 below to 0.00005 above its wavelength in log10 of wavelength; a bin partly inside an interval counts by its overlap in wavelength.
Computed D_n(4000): 1.1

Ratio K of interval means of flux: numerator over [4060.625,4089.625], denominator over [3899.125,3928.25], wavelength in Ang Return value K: 1.1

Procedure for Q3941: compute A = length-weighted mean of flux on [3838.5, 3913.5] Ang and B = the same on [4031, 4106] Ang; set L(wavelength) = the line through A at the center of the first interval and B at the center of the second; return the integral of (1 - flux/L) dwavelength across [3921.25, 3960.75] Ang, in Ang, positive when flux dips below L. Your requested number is -2.7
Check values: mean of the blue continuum 1.23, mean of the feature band 1.35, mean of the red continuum 1.31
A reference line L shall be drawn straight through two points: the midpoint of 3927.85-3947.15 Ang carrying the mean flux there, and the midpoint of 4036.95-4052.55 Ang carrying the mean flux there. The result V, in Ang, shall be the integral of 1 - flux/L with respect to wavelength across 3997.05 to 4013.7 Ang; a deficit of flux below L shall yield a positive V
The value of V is 1.4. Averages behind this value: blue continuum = 1.32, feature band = 1.23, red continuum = 1.36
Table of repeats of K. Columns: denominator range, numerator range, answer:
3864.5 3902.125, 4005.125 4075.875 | 1.09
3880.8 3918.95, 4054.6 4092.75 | 1.12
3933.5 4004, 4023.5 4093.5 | 1.03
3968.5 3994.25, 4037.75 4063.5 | 1.10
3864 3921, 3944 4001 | 1.07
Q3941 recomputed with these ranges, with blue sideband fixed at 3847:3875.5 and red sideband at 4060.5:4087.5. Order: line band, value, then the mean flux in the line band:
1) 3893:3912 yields 2.7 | 1.11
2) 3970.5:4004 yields 2.4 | 1.24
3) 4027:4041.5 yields 1.0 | 1.26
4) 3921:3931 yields -0.1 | 1.32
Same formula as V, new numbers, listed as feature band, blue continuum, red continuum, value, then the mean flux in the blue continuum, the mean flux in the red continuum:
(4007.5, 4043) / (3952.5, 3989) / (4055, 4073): 0.6 Ang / 1.31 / 1.35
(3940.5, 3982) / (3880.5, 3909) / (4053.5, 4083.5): -3.0 Ang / 1.19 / 1.33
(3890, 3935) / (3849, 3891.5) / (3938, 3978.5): 2.9 Ang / 1.29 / 1.34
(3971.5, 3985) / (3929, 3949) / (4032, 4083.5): 0.8 Ang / 1.33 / 1.33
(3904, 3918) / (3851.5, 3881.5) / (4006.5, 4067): 0.9 Ang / 1.27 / 1.33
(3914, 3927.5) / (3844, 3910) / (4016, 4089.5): -0.2 Ang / 1.23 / 1.34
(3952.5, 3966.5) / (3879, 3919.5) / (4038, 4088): -1.3 Ang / 1.21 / 1.36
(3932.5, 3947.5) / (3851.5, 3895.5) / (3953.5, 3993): -0.3 Ang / 1.28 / 1.3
